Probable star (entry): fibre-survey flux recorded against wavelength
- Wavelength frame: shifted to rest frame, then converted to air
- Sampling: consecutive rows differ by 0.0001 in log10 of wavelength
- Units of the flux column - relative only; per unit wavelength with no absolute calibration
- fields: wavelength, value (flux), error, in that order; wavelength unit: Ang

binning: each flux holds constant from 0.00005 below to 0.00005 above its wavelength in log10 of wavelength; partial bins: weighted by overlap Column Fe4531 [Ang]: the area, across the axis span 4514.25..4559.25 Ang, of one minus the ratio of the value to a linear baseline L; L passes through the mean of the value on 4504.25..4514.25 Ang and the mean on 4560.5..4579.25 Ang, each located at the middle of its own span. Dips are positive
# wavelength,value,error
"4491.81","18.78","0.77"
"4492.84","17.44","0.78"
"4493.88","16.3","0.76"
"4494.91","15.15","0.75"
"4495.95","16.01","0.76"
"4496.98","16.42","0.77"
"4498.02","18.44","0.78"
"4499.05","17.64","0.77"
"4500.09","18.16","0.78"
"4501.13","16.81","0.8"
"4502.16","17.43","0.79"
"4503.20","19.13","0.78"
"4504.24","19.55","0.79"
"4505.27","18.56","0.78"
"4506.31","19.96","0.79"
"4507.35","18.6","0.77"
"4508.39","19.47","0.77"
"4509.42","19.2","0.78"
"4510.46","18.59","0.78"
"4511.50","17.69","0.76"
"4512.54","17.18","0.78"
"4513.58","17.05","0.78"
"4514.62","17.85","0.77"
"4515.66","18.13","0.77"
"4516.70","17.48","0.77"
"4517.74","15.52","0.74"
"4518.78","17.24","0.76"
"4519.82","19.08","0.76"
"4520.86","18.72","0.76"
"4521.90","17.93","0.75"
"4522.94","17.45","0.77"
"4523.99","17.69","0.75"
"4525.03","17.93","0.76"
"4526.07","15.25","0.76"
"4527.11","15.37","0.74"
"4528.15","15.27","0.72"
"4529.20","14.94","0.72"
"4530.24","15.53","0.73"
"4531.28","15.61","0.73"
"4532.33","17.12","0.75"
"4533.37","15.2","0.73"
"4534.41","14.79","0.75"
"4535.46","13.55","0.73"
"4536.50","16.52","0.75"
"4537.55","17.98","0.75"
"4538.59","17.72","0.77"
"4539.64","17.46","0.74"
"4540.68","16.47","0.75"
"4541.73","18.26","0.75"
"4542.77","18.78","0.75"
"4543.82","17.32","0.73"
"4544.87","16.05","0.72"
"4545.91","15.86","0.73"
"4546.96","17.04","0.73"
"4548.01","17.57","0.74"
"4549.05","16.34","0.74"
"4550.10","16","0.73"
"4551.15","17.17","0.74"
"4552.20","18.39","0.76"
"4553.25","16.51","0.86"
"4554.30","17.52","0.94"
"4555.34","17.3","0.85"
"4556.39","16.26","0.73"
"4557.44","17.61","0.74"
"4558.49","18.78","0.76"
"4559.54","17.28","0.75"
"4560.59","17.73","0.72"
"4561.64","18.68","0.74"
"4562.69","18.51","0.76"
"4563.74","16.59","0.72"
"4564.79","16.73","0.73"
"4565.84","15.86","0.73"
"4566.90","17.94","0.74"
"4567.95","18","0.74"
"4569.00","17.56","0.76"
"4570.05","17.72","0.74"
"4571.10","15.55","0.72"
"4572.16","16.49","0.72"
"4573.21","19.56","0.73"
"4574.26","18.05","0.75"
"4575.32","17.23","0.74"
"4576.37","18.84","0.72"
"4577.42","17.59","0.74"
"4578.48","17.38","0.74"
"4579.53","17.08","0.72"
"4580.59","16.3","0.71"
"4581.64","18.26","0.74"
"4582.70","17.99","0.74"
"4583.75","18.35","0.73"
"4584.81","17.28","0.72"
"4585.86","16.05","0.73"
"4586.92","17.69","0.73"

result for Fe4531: 2.9 Ang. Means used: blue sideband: 18.5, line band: 16.9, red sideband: 17.5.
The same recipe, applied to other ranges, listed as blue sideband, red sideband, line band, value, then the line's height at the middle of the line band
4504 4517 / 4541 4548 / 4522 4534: 1.1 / 17.8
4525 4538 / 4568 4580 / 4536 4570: -1.4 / 16.6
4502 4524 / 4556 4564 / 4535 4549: 0.7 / 17.9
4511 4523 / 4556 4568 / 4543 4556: 0.4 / 17.5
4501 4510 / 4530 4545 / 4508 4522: 0.2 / 18.2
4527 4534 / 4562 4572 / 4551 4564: -0.7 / 16.7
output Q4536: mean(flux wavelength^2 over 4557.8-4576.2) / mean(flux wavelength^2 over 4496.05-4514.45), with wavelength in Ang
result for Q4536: 1.0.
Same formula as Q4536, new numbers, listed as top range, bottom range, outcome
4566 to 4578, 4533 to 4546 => 1.07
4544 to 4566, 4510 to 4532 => 1.02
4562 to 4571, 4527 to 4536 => 1.15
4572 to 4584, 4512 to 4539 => 1.09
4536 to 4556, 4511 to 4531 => 1.02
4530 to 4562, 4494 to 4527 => 0.97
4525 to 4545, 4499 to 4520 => 0.91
